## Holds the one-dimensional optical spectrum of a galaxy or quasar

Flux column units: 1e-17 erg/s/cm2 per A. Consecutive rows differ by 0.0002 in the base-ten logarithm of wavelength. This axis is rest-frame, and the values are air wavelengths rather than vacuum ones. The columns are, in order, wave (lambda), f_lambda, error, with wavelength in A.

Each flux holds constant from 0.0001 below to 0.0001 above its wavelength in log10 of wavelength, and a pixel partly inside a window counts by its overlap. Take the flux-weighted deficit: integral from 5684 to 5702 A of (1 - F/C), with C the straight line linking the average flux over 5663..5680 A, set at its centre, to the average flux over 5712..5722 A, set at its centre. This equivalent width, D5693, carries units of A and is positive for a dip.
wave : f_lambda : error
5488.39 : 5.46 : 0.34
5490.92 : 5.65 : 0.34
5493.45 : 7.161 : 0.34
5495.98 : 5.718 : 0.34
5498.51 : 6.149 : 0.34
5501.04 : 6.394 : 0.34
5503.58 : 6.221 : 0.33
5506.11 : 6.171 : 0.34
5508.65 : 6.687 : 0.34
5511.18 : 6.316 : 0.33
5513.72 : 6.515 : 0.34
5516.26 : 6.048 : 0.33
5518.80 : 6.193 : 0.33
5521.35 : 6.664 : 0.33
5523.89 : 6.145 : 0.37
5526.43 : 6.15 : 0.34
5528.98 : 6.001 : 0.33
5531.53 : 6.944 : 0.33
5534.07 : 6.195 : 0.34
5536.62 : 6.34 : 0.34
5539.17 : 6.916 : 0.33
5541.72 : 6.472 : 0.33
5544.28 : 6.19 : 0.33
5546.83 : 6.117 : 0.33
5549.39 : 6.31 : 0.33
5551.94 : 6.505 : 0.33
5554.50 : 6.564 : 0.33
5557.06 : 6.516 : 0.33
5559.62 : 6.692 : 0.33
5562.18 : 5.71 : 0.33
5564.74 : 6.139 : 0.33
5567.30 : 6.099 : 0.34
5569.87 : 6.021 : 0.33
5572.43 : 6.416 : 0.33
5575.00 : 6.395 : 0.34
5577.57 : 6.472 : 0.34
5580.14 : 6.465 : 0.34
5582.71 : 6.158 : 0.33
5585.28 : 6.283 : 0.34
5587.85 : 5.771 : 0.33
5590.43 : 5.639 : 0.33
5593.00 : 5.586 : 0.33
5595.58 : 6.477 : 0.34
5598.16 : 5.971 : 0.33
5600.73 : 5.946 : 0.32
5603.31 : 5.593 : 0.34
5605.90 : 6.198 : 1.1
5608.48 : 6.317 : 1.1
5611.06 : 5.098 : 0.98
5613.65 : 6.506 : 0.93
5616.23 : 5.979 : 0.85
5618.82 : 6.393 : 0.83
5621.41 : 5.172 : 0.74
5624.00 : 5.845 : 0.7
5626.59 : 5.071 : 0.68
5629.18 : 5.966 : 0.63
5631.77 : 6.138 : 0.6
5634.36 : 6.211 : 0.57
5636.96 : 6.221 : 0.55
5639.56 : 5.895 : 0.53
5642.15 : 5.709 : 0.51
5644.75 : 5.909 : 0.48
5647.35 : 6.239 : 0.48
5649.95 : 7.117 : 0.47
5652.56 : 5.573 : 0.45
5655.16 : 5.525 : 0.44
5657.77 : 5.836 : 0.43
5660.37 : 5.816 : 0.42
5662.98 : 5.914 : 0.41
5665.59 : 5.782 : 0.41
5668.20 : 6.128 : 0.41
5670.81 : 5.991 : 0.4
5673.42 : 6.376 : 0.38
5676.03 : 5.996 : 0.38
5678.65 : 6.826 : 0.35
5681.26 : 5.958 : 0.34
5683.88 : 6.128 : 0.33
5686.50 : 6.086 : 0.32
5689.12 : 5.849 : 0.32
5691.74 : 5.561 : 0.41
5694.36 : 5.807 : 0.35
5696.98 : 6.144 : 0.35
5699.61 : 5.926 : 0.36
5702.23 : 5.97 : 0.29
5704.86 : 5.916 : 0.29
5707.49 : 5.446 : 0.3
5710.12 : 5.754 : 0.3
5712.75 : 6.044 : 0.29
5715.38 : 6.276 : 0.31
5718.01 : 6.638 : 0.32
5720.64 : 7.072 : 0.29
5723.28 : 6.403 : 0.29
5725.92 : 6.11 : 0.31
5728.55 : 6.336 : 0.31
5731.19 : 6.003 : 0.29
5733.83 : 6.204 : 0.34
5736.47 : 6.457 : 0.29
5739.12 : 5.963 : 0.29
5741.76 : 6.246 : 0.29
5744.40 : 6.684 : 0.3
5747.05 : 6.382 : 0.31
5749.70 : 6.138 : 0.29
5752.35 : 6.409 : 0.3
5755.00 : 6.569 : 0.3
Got 1.2 A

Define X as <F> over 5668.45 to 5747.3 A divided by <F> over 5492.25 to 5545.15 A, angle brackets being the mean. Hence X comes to 1.0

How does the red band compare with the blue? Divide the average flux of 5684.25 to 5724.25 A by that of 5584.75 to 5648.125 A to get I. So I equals 1.02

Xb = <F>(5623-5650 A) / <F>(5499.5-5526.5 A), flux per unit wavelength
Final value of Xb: 0.9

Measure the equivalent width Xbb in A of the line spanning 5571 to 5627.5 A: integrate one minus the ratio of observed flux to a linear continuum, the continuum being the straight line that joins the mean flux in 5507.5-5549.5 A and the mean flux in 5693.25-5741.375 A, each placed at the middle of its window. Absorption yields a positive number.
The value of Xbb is 2.59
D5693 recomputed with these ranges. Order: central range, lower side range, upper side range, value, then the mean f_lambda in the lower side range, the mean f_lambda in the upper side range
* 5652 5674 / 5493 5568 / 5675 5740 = 1.05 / 6.33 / 6.12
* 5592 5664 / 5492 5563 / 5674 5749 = 3.55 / 6.36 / 6.15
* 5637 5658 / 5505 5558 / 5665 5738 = 0.69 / 6.38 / 6.12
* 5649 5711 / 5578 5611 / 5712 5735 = 2.64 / 6.01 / 6.35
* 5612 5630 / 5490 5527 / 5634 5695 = 0.78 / 6.29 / 6.02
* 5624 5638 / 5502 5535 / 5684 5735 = 0.62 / 6.33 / 6.08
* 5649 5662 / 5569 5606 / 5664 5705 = 0.23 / 6.09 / 6.03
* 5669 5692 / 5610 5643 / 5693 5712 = -0.98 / 5.87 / 5.86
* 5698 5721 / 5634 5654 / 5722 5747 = 0.55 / 6.1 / 6.27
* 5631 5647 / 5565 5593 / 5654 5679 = 0.04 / 6.14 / 5.99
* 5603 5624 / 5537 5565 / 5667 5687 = 1.23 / 6.38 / 6.19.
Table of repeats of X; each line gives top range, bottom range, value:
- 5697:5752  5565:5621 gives 1.02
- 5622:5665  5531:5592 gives 0.94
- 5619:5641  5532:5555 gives 0.91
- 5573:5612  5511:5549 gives 0.95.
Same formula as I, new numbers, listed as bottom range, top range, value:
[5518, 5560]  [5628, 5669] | 0.94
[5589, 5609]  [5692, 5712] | 0.98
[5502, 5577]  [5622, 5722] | 0.95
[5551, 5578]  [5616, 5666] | 0.94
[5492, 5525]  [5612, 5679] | 0.95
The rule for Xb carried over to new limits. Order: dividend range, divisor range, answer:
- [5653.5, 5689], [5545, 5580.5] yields 0.95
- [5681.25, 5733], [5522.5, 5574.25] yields 0.96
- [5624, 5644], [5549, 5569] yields 0.93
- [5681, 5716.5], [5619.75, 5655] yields 1.00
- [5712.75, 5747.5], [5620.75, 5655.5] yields 1.07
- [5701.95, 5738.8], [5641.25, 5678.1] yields 1.03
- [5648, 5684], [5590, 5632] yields 1.03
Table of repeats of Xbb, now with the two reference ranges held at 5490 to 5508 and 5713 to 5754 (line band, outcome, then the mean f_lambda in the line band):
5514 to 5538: -0.2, 6.31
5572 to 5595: 0.5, 6.13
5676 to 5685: 0.1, 6.26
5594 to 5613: 1.0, 5.95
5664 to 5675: 0.4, 6.07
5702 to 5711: 0.8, 5.74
